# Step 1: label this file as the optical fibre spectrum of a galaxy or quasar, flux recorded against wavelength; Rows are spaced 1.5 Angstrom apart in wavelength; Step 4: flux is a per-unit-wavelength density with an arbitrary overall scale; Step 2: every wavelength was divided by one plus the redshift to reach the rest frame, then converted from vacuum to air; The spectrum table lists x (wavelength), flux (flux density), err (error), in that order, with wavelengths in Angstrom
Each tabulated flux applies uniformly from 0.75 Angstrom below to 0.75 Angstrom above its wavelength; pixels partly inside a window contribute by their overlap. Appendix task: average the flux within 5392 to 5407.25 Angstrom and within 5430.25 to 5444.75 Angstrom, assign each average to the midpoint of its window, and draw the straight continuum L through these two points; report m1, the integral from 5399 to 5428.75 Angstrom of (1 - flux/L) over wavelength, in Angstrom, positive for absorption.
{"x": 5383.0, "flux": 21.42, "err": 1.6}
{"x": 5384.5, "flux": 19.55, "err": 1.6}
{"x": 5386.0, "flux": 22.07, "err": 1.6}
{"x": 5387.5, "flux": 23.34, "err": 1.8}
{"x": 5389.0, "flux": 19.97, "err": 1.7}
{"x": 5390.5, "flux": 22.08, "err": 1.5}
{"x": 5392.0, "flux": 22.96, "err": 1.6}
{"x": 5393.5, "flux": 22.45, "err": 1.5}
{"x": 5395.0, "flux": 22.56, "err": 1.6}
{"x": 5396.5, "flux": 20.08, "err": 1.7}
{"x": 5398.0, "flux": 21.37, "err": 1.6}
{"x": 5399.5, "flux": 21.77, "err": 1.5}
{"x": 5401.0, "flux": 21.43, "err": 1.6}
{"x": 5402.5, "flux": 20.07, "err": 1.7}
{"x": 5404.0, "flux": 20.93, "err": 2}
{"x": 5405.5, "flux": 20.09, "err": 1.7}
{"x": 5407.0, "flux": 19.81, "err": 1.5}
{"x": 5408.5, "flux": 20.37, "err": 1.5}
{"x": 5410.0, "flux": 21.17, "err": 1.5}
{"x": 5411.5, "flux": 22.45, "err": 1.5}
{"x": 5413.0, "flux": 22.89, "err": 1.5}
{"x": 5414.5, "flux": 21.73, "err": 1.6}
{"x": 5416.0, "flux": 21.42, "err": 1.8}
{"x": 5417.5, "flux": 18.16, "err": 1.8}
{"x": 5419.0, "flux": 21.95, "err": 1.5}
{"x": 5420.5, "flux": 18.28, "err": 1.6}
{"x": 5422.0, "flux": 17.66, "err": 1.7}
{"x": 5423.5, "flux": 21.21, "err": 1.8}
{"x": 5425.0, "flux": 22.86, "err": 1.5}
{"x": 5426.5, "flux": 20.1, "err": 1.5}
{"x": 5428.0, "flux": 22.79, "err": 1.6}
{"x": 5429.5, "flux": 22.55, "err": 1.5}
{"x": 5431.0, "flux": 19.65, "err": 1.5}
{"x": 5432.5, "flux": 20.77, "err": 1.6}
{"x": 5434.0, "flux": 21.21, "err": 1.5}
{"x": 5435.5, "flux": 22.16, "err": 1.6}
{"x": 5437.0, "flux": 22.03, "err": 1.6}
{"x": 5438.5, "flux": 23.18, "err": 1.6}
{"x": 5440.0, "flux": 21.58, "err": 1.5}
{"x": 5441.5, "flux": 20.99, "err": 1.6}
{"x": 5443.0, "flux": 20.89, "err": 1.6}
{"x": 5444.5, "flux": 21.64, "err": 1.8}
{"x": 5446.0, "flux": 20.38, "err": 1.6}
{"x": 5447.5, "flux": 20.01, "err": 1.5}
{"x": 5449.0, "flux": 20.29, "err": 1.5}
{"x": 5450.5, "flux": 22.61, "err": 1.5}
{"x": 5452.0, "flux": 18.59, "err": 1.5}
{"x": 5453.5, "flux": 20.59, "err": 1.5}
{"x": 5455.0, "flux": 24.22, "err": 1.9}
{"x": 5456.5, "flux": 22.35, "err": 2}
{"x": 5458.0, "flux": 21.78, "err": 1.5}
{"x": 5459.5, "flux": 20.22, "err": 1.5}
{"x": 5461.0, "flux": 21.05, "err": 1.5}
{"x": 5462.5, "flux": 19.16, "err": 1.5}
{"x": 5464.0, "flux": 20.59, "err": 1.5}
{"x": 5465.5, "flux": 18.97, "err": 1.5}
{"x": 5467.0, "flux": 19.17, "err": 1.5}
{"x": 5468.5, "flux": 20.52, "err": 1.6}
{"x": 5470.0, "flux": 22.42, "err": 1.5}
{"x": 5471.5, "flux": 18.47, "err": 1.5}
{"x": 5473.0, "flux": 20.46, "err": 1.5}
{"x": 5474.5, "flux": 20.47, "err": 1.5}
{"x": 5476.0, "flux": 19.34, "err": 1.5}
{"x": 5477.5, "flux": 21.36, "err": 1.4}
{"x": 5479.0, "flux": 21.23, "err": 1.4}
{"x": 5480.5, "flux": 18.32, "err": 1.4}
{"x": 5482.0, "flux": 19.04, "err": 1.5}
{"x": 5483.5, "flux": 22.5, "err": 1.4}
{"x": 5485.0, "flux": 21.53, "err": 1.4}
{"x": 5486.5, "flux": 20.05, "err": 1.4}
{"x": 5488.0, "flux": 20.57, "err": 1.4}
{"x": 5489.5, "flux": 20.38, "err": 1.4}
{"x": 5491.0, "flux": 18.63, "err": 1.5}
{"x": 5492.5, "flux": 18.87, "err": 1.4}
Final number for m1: 0.6 Angstrom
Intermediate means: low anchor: 21.2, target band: 20.8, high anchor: 21.4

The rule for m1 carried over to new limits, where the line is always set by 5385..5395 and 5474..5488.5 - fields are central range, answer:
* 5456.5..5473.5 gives 0.32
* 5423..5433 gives -0.01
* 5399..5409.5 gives 0.59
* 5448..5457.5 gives -0.21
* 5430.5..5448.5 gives -0.01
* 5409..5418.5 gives 0.17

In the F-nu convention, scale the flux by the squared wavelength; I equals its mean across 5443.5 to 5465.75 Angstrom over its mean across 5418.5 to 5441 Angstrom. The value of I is 0.99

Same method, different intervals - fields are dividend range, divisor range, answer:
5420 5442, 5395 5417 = 1.01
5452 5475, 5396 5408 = 1.02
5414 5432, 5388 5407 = 0.98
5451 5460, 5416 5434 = 1.05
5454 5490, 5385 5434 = 1.00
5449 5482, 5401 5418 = 1.00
